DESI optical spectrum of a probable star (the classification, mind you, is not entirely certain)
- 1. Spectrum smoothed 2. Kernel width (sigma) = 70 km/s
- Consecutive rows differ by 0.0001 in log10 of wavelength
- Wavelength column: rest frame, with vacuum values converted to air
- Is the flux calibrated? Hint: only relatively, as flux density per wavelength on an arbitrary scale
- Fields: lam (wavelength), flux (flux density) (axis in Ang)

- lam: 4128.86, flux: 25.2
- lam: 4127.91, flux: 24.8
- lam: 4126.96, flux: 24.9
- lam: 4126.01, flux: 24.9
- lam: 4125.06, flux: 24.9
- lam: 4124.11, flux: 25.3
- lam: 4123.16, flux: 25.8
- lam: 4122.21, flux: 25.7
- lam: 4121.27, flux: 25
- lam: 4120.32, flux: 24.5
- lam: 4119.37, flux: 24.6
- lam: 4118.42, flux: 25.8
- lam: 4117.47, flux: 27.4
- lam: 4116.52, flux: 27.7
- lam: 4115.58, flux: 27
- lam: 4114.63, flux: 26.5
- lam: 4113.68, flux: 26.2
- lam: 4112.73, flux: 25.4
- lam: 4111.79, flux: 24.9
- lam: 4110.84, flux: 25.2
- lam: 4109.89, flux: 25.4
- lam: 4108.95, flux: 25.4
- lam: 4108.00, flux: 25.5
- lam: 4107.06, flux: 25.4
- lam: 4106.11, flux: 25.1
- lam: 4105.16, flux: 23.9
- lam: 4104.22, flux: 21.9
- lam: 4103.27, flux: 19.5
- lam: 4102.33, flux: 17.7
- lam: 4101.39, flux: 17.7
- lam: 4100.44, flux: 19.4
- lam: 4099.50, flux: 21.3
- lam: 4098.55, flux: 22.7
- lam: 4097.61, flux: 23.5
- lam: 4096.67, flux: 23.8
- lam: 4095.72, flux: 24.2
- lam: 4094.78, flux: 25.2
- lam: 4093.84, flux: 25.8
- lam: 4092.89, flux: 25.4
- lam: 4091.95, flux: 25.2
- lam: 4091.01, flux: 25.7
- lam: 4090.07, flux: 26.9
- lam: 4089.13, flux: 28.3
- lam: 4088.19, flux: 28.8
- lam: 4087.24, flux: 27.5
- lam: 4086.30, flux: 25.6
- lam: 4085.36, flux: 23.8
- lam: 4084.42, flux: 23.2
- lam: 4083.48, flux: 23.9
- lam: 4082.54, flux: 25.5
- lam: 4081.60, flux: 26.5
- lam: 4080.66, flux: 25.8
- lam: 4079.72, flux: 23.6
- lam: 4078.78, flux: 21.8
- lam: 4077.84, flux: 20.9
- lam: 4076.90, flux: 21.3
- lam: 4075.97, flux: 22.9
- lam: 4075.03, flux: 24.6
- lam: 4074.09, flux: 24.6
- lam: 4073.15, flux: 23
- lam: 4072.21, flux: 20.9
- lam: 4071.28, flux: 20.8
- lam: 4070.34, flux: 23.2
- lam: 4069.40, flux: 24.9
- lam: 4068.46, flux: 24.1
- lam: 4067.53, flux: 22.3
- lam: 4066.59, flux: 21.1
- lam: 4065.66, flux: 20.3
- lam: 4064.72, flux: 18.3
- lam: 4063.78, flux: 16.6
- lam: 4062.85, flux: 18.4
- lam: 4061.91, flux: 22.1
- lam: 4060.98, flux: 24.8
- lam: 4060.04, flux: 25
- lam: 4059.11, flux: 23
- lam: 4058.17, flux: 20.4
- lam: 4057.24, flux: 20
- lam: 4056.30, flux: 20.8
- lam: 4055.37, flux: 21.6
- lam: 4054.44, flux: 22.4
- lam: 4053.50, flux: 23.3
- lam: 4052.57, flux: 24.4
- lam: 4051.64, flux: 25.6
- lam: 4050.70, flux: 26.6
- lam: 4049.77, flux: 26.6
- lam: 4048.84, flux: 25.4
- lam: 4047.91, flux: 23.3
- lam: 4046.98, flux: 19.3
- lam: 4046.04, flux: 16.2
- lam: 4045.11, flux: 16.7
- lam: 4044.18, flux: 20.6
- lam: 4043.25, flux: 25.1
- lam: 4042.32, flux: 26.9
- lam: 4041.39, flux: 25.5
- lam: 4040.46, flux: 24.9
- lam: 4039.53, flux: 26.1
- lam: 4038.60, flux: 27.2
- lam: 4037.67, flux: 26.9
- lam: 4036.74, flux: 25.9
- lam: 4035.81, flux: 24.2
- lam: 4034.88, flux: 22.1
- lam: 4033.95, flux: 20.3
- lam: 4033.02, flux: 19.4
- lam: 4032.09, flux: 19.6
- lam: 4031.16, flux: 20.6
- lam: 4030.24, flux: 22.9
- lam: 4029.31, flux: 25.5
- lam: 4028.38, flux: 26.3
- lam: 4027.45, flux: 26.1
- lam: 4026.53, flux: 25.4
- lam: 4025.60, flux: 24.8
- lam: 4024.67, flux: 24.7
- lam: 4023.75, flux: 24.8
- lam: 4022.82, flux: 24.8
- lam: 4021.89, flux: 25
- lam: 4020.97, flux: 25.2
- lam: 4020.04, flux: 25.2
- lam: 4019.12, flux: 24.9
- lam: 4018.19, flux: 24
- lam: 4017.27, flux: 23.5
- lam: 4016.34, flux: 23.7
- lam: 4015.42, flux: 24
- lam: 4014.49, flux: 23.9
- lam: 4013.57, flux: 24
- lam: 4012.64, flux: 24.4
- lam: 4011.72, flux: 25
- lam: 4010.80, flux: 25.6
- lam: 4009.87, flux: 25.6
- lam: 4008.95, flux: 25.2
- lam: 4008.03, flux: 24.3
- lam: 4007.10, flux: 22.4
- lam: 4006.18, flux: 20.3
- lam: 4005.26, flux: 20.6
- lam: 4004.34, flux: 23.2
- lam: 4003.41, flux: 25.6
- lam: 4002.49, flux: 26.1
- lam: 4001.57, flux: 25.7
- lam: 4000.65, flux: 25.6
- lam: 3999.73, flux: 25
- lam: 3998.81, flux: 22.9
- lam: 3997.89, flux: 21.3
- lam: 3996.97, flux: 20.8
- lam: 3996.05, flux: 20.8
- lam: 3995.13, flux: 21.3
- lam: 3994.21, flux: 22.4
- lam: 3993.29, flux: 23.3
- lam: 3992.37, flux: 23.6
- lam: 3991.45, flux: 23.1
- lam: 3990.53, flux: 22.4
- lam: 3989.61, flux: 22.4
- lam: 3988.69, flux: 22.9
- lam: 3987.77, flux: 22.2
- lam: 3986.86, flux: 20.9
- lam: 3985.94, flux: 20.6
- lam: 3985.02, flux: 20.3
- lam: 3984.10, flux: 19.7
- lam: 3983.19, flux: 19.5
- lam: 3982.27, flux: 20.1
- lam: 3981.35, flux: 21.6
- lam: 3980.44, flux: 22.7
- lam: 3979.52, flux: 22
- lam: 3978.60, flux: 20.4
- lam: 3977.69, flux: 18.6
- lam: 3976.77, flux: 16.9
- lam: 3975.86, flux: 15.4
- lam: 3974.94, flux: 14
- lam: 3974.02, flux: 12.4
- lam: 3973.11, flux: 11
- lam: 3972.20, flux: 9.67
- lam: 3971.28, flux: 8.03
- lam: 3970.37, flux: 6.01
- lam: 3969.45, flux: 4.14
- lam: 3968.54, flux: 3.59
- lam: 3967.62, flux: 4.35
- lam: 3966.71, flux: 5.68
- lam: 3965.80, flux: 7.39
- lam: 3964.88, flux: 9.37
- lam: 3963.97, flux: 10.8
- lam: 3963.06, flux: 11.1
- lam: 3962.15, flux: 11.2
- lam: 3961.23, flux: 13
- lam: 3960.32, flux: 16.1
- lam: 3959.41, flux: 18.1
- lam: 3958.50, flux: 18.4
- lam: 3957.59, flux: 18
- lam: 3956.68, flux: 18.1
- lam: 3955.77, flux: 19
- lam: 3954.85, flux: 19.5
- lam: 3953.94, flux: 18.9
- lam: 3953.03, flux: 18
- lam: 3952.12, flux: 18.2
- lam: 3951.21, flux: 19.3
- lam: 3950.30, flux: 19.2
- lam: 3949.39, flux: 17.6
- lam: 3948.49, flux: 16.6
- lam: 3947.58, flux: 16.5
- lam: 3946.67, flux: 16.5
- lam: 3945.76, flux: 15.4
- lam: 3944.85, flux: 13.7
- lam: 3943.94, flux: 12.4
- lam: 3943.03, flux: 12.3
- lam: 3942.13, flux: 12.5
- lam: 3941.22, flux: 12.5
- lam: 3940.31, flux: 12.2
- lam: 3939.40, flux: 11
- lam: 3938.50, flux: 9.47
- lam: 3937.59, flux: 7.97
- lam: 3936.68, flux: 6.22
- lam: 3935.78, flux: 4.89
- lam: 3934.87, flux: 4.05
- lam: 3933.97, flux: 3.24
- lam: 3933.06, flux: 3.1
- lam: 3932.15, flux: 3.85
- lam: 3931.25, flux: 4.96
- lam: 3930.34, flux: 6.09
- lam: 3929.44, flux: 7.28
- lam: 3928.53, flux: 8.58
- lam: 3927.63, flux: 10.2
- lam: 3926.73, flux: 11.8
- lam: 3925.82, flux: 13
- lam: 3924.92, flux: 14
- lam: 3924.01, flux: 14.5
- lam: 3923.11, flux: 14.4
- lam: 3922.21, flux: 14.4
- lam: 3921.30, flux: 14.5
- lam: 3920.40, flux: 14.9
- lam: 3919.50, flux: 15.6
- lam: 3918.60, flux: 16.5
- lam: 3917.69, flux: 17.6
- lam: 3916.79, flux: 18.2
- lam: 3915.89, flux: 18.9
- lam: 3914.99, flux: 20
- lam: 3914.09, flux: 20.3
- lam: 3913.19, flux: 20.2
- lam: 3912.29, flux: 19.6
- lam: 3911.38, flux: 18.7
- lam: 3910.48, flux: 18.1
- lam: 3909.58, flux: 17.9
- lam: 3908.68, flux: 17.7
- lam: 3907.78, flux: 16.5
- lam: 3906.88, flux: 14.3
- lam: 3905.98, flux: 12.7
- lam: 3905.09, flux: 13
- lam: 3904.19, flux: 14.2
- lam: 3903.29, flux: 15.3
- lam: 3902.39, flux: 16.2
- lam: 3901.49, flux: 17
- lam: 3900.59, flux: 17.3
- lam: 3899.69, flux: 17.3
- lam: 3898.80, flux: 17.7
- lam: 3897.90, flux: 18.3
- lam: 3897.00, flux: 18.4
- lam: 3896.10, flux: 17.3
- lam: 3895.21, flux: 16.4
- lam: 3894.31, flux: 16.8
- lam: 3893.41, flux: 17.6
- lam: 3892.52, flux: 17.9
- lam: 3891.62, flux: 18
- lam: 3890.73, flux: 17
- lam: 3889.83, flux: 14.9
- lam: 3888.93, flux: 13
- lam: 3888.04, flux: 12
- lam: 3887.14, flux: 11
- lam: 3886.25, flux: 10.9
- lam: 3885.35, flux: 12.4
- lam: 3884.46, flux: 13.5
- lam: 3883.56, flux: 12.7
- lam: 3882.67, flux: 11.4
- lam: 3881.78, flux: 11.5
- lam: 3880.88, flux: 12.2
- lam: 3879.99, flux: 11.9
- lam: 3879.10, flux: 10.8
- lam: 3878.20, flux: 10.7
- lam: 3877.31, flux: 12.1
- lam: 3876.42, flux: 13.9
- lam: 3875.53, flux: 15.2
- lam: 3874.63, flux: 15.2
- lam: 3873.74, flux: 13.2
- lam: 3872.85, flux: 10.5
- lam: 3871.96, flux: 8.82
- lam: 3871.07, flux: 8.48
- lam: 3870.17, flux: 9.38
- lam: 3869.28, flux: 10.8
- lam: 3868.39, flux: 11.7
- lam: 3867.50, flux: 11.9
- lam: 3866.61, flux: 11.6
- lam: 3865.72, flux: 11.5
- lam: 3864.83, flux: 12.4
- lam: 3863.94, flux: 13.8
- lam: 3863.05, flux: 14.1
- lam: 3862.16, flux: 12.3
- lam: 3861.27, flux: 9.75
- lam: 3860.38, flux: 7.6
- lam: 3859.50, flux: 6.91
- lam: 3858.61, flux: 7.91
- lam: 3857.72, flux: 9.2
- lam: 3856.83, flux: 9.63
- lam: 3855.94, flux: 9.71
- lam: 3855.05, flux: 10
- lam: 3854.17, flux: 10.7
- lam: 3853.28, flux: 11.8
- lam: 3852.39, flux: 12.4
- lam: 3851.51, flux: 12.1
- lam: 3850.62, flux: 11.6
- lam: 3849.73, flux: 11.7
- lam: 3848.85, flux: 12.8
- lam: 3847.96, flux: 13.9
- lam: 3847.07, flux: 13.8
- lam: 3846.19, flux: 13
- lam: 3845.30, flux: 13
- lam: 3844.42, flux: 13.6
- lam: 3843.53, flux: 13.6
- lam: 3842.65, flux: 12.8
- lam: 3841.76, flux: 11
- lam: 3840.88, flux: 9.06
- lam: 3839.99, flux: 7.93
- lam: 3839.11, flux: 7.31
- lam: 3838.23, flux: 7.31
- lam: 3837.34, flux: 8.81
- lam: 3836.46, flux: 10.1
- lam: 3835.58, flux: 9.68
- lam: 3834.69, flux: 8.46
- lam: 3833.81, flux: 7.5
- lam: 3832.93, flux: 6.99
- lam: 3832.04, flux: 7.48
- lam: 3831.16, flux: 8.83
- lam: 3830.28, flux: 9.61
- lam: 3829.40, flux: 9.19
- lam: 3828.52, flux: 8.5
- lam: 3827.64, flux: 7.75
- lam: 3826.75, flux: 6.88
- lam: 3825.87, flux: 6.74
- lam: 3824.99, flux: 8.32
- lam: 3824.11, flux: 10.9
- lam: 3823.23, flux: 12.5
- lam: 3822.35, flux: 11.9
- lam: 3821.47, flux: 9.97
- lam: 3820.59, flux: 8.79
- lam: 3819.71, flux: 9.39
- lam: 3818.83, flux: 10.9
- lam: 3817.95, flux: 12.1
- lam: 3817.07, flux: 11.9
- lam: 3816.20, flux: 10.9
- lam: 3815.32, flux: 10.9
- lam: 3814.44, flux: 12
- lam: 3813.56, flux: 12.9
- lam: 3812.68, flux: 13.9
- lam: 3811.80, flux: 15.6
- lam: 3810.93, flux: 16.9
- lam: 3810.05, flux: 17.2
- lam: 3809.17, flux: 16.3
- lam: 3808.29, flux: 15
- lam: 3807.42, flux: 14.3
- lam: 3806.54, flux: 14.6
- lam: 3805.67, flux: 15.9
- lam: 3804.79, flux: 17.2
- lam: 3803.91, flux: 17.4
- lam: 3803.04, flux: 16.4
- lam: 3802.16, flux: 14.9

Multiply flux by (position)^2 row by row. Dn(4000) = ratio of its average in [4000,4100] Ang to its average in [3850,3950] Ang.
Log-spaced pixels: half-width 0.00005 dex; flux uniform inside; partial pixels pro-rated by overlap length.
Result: 1.96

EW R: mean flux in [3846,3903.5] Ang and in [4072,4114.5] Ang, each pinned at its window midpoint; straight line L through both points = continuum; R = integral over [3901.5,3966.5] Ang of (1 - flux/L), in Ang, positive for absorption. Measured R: 8.0 Ang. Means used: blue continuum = 12.9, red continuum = 24.1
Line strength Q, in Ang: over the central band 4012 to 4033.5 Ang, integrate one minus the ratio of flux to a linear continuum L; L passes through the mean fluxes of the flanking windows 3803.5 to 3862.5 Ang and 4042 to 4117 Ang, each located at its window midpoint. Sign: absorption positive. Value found -3.6 Ang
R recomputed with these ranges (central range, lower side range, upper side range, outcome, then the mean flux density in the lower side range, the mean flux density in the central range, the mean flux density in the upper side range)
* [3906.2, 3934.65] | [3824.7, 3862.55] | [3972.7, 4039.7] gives 3.6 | 9.94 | 13.7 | 22.6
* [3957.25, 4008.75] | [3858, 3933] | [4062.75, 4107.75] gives 1.0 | 13.7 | 17.9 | 23.2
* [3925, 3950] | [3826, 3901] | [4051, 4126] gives 8.8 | 11.8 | 10.3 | 23.7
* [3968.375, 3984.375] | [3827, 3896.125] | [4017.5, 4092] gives 3.3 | 11.5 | 14.9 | 23.5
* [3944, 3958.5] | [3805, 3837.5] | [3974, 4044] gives 1.4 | 11.1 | 17.5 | 23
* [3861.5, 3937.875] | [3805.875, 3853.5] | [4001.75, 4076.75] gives 8.7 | 11.2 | 13.4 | 23.3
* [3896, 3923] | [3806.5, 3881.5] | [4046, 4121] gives -4.5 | 11.1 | 16.9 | 23.6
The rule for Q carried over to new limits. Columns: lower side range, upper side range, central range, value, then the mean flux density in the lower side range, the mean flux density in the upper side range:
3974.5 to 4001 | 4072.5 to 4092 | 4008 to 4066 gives -1.2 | 21.1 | 24.7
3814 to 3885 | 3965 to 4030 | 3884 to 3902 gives -2.7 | 10.7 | 20.6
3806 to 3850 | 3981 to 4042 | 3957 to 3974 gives 8.2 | 11.1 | 23.5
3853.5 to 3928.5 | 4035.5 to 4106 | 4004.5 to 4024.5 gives -3.7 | 13.9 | 23.2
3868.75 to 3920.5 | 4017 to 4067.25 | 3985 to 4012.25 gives -3.1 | 15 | 23.2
